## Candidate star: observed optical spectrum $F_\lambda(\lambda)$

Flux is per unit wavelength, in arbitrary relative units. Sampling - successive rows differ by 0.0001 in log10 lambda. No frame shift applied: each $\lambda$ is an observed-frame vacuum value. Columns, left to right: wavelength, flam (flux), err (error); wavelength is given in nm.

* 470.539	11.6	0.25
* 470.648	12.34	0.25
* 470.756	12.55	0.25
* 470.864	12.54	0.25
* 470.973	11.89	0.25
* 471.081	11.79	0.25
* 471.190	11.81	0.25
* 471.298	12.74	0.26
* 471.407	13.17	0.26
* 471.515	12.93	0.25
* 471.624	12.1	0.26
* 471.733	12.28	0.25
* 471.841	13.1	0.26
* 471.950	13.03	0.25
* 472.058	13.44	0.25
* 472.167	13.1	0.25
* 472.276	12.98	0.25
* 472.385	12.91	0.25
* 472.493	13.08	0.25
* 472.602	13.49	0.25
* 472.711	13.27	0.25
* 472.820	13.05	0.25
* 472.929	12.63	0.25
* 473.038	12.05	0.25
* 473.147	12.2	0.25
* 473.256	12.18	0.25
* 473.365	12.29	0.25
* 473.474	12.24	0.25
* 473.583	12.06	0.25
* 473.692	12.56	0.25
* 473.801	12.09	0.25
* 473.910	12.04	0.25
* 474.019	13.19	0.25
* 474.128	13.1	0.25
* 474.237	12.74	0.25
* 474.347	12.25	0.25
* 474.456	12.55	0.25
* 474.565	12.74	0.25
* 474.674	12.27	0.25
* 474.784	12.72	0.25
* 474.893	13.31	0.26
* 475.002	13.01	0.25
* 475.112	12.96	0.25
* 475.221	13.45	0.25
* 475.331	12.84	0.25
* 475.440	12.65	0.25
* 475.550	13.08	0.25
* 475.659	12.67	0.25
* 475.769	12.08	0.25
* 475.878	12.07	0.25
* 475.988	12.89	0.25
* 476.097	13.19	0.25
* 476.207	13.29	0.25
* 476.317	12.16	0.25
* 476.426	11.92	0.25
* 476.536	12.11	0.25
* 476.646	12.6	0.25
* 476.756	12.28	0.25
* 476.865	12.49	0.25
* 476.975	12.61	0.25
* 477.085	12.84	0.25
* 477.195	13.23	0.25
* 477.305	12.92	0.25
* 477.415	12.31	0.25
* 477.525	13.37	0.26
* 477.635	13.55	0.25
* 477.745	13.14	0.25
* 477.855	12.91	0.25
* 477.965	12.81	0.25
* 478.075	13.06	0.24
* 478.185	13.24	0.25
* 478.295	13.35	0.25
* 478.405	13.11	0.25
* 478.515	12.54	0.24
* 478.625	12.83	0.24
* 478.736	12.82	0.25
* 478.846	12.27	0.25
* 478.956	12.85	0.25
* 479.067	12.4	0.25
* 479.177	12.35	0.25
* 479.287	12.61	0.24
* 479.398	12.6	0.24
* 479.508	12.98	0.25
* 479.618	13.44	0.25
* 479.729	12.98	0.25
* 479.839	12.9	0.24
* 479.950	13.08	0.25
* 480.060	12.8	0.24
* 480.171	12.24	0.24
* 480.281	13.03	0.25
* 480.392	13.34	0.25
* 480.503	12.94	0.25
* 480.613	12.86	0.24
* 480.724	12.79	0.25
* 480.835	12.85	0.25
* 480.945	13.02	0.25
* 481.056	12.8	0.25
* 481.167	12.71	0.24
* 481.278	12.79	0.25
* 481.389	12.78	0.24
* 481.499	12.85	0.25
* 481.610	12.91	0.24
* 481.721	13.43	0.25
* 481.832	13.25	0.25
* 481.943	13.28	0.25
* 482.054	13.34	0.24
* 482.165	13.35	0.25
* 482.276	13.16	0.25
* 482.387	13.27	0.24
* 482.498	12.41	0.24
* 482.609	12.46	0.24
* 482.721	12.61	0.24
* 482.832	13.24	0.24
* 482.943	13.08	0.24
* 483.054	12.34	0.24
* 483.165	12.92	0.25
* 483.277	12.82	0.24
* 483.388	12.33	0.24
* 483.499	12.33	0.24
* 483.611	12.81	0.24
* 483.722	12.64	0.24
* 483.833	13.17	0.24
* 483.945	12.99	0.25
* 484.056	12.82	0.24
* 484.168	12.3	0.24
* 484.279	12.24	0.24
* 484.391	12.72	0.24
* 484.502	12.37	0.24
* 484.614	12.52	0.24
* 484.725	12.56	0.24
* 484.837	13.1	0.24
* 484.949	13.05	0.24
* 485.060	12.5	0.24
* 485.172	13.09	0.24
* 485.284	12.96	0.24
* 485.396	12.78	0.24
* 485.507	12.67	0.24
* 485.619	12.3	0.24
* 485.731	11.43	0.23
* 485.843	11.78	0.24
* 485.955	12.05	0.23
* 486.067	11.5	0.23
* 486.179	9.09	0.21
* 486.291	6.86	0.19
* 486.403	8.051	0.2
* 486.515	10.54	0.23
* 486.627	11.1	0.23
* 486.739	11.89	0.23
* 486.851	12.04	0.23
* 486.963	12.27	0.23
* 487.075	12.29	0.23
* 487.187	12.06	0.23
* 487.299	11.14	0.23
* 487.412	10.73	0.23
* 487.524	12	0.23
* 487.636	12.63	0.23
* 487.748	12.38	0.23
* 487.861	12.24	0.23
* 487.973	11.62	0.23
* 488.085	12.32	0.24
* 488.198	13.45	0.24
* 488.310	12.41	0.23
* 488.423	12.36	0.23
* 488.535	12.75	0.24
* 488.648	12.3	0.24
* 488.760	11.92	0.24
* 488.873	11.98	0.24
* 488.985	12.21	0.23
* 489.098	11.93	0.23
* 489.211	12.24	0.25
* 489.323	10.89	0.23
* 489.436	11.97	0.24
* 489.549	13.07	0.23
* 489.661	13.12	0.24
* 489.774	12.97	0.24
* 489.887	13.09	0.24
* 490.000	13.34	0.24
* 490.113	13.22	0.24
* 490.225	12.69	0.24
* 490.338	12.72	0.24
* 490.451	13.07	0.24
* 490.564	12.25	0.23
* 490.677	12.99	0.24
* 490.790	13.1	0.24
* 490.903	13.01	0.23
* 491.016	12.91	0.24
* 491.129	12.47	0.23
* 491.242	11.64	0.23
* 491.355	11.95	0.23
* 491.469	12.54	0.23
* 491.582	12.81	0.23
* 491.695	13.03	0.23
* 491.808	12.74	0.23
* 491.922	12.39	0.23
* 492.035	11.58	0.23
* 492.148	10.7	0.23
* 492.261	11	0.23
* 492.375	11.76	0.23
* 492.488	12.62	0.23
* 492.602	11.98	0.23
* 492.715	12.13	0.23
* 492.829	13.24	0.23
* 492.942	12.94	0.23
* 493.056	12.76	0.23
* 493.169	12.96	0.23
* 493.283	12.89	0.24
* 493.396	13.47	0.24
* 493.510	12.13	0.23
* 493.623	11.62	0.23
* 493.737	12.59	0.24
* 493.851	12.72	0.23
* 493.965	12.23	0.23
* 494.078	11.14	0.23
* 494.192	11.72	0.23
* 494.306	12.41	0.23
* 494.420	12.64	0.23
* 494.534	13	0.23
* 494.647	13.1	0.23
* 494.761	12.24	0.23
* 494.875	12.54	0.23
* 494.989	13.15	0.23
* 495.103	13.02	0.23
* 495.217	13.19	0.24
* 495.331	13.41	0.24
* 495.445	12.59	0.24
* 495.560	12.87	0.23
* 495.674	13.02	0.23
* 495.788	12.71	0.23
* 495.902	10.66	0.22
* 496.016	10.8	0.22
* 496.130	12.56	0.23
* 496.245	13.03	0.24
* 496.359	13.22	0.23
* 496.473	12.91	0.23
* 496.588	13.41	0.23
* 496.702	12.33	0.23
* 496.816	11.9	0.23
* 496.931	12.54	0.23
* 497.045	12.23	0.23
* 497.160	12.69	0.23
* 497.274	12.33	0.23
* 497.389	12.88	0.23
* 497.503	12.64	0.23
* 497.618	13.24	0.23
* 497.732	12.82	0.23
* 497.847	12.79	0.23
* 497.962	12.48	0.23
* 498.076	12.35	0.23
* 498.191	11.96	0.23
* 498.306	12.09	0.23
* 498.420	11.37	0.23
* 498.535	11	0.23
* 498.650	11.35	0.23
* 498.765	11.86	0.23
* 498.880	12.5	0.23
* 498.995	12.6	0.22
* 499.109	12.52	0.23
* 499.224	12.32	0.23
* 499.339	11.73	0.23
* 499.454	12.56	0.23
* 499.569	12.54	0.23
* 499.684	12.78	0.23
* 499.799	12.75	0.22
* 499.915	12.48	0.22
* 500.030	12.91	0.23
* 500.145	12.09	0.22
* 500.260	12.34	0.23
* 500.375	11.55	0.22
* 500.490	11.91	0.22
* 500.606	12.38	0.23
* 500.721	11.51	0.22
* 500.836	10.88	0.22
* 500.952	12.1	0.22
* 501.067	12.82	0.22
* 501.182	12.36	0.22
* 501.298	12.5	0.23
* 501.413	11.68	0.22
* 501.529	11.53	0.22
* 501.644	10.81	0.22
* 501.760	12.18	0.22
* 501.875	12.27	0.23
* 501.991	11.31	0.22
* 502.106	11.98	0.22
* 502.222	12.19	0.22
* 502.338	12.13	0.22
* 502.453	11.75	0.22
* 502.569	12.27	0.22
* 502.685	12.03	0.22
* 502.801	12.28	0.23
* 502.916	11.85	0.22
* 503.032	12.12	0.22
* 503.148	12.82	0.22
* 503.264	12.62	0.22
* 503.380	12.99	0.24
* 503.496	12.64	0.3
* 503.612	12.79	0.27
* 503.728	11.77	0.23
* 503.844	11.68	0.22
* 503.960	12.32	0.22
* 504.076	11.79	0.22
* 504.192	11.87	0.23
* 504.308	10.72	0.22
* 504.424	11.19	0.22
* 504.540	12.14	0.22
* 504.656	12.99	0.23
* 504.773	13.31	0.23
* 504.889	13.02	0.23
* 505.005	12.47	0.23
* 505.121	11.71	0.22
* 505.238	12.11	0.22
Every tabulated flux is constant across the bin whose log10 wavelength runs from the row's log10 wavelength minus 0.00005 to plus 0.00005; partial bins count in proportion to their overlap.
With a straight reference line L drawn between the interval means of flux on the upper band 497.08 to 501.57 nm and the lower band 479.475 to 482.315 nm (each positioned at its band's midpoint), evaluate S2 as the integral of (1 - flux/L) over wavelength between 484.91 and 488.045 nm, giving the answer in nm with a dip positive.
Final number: 0.29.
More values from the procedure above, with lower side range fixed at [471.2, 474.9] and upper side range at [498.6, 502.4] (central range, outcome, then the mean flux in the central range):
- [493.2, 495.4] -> -0.06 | 12.6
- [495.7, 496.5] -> -0.01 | 12.3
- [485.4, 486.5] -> 0.15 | 10.7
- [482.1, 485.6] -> -0.08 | 12.8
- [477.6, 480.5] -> -0.08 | 12.9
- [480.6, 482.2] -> -0.06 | 13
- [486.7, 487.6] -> 0.04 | 11.8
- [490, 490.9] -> -0.04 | 12.9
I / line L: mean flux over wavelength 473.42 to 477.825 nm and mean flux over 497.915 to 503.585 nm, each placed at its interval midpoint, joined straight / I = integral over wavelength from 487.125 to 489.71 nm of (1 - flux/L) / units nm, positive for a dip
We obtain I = 0.05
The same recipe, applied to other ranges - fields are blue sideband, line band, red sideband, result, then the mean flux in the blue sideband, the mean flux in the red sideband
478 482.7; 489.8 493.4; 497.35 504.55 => -0.019 nm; 12.9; 12.1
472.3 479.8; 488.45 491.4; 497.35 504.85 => -0.026 nm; 12.7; 12.2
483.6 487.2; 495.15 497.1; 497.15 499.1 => -0.050 nm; 11.9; 12.3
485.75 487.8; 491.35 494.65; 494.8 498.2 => -0.074 nm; 11.1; 12.6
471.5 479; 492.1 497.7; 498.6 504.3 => -0.095 nm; 12.7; 12.1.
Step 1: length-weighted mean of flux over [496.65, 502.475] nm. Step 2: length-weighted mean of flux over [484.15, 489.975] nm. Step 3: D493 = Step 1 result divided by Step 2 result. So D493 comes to 1.0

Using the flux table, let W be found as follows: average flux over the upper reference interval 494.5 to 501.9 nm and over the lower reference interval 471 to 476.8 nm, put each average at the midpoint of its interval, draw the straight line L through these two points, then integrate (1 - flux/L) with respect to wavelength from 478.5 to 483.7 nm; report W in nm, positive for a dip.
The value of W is -0.118 nm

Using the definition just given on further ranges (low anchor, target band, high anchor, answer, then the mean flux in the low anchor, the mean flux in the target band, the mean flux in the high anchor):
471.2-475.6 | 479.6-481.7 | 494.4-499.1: -0.04 nm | 12.7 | 12.9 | 12.5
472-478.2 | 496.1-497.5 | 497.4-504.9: -0.05 nm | 12.7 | 12.7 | 12.2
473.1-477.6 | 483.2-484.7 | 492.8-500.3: -0.01 nm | 12.6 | 12.6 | 12.5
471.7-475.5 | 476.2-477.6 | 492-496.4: 0.01 nm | 12.7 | 12.6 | 12.4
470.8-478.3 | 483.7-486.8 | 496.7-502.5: 0.15 nm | 12.7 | 11.9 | 12.2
